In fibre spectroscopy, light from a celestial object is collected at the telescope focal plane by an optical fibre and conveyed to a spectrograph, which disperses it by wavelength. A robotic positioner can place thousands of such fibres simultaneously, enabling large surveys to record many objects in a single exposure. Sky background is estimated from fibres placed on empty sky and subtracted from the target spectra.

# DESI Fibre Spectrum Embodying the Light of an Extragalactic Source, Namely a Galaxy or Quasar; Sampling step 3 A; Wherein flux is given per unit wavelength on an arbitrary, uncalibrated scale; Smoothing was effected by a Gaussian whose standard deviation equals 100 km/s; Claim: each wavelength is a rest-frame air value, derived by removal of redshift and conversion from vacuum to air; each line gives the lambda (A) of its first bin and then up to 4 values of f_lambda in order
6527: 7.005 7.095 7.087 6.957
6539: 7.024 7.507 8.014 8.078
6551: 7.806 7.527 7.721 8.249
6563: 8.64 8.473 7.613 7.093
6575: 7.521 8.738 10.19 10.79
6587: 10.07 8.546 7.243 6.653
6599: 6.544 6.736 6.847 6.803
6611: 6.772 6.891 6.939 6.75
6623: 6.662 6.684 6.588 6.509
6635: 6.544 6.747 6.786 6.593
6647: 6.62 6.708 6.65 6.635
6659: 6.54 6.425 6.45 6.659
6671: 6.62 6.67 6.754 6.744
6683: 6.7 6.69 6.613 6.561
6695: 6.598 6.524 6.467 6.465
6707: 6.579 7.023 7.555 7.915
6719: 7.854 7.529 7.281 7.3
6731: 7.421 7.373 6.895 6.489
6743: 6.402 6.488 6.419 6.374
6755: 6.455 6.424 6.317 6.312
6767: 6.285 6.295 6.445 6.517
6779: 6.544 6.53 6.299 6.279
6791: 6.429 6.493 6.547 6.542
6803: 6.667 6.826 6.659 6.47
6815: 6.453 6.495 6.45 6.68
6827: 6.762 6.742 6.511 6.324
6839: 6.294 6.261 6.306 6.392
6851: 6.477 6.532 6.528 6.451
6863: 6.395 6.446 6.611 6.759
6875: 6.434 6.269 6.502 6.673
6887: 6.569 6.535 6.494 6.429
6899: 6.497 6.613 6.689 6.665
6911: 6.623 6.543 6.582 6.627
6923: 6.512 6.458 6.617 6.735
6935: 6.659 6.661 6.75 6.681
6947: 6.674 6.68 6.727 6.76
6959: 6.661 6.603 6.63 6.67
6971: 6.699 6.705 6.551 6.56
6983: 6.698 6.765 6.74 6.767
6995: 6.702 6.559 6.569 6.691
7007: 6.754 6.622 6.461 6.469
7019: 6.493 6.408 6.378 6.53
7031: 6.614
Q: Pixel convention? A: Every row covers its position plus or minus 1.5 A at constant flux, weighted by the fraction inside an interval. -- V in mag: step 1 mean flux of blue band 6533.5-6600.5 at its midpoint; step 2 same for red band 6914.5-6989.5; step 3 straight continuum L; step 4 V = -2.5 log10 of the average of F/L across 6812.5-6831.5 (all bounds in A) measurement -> 0.08 mag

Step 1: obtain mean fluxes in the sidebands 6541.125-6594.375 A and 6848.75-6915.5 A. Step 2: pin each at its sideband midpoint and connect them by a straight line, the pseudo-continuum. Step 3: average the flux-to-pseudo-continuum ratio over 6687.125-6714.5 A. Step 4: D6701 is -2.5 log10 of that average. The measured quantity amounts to 0.131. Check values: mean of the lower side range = 8.34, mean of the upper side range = 6.53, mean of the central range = 6.71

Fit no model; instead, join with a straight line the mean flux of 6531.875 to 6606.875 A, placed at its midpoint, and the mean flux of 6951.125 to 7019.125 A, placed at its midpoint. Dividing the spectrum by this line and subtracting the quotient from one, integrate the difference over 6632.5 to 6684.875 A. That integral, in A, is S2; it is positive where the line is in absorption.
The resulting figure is 6.9 A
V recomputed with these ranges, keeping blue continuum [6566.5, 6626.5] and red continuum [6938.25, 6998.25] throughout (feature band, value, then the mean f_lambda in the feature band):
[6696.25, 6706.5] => 0.136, 6.5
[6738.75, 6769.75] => 0.134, 6.39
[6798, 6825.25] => 0.080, 6.58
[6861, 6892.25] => 0.064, 6.52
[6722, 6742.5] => 0.025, 7.12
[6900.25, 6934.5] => 0.033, 6.61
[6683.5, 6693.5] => 0.119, 6.63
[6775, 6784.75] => 0.105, 6.5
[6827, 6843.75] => 0.092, 6.45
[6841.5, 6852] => 0.102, 6.36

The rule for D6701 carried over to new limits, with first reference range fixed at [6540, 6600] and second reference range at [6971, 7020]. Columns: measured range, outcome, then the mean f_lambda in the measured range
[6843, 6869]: 0.11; 6.45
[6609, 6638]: 0.19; 6.71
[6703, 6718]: 0.07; 7.15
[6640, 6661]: 0.18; 6.64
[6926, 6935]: 0.04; 6.64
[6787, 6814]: 0.12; 6.55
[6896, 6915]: 0.06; 6.59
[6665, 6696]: 0.17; 6.65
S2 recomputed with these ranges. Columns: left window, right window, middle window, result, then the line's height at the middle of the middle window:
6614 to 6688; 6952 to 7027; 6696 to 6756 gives -2.63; 6.65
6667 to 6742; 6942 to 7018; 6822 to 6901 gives 3.24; 6.77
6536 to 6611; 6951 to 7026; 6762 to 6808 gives 4.94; 7.25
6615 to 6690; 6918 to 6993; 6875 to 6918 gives 0.75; 6.66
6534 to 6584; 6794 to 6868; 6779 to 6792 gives 0.70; 6.76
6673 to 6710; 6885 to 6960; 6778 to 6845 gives 1.18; 6.62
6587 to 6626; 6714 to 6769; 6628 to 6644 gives 0.88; 7.02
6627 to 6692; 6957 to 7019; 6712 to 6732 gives -2.78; 6.63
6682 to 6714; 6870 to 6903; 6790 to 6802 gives 0.17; 6.61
